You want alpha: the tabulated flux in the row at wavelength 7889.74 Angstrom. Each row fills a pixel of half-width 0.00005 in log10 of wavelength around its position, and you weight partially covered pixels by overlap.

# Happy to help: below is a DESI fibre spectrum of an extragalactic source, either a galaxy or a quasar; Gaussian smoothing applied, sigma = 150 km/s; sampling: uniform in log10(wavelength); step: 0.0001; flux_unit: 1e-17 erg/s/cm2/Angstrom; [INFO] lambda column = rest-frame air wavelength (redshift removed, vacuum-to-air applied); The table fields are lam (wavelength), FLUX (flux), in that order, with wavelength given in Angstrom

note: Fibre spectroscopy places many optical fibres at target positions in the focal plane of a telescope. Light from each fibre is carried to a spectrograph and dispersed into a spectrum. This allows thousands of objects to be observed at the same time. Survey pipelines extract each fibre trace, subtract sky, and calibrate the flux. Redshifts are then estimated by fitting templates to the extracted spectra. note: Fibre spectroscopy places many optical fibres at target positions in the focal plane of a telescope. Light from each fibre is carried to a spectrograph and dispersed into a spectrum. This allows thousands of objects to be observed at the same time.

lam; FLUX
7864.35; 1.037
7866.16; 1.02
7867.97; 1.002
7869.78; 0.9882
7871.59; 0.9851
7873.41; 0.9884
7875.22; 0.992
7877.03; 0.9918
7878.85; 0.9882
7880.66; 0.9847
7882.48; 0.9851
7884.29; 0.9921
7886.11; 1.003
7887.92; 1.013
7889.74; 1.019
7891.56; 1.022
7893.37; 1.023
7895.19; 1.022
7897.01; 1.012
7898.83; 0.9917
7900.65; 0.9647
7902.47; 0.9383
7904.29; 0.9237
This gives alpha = 1.019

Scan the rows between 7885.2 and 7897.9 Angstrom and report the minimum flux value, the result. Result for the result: 1.003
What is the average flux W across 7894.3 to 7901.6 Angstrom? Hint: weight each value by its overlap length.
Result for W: 0.997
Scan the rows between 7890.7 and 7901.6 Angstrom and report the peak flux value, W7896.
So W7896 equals 1.023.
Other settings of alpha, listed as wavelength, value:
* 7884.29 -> 0.9921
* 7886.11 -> 1.003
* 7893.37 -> 1.023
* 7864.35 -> 1.037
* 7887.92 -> 1.013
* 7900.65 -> 0.9647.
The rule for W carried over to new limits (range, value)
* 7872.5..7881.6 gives 0.989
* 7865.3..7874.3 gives 0.996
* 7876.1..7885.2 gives 0.988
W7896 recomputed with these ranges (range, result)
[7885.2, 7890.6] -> 1.019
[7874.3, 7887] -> 1.003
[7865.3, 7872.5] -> 1.02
